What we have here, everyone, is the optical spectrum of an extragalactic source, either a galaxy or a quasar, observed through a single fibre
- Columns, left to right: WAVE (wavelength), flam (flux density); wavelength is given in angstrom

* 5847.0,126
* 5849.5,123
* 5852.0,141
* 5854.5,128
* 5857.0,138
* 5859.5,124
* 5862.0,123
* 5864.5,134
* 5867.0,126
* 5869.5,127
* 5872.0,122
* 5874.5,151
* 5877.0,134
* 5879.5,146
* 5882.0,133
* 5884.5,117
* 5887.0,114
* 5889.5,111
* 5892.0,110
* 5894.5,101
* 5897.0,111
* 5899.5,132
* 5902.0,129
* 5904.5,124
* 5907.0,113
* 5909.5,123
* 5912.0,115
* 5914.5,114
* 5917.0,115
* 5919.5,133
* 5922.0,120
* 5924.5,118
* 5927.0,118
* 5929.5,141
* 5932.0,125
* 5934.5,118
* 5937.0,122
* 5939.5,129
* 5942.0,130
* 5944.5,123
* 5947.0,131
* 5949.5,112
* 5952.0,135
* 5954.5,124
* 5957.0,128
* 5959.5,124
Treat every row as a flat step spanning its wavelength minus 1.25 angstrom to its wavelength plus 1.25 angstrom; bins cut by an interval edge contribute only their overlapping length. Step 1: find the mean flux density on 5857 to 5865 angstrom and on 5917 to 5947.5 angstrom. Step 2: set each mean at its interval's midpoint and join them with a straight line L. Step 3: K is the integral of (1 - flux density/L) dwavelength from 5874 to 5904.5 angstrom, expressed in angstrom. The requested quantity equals 0.8 angstrom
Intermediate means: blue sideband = 128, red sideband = 125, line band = 123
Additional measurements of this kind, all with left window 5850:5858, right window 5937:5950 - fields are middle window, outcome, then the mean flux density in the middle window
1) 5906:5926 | 1.44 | 119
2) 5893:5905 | 1.01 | 119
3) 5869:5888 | 0.16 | 131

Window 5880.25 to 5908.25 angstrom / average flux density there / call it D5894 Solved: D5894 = 118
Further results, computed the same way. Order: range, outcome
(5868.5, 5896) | 124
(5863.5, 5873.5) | 128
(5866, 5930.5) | 123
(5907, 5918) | 116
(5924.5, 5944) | 126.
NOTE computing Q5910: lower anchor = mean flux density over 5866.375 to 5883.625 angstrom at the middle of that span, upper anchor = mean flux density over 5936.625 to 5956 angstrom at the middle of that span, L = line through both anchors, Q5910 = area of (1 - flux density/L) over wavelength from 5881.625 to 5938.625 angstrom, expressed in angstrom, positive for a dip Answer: 4.50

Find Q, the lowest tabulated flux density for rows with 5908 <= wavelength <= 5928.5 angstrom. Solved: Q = 114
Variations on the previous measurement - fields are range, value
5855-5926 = 101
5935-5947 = 122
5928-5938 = 118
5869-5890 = 111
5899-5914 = 113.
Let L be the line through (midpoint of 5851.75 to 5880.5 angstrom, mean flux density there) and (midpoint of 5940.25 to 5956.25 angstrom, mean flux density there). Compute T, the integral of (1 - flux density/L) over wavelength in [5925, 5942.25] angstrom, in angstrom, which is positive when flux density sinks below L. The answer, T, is 0.2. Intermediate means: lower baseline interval 132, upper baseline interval 126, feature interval 126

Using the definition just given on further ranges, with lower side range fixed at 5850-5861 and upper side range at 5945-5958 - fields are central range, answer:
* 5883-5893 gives 1.3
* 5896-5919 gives 1.5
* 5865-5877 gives -0.1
